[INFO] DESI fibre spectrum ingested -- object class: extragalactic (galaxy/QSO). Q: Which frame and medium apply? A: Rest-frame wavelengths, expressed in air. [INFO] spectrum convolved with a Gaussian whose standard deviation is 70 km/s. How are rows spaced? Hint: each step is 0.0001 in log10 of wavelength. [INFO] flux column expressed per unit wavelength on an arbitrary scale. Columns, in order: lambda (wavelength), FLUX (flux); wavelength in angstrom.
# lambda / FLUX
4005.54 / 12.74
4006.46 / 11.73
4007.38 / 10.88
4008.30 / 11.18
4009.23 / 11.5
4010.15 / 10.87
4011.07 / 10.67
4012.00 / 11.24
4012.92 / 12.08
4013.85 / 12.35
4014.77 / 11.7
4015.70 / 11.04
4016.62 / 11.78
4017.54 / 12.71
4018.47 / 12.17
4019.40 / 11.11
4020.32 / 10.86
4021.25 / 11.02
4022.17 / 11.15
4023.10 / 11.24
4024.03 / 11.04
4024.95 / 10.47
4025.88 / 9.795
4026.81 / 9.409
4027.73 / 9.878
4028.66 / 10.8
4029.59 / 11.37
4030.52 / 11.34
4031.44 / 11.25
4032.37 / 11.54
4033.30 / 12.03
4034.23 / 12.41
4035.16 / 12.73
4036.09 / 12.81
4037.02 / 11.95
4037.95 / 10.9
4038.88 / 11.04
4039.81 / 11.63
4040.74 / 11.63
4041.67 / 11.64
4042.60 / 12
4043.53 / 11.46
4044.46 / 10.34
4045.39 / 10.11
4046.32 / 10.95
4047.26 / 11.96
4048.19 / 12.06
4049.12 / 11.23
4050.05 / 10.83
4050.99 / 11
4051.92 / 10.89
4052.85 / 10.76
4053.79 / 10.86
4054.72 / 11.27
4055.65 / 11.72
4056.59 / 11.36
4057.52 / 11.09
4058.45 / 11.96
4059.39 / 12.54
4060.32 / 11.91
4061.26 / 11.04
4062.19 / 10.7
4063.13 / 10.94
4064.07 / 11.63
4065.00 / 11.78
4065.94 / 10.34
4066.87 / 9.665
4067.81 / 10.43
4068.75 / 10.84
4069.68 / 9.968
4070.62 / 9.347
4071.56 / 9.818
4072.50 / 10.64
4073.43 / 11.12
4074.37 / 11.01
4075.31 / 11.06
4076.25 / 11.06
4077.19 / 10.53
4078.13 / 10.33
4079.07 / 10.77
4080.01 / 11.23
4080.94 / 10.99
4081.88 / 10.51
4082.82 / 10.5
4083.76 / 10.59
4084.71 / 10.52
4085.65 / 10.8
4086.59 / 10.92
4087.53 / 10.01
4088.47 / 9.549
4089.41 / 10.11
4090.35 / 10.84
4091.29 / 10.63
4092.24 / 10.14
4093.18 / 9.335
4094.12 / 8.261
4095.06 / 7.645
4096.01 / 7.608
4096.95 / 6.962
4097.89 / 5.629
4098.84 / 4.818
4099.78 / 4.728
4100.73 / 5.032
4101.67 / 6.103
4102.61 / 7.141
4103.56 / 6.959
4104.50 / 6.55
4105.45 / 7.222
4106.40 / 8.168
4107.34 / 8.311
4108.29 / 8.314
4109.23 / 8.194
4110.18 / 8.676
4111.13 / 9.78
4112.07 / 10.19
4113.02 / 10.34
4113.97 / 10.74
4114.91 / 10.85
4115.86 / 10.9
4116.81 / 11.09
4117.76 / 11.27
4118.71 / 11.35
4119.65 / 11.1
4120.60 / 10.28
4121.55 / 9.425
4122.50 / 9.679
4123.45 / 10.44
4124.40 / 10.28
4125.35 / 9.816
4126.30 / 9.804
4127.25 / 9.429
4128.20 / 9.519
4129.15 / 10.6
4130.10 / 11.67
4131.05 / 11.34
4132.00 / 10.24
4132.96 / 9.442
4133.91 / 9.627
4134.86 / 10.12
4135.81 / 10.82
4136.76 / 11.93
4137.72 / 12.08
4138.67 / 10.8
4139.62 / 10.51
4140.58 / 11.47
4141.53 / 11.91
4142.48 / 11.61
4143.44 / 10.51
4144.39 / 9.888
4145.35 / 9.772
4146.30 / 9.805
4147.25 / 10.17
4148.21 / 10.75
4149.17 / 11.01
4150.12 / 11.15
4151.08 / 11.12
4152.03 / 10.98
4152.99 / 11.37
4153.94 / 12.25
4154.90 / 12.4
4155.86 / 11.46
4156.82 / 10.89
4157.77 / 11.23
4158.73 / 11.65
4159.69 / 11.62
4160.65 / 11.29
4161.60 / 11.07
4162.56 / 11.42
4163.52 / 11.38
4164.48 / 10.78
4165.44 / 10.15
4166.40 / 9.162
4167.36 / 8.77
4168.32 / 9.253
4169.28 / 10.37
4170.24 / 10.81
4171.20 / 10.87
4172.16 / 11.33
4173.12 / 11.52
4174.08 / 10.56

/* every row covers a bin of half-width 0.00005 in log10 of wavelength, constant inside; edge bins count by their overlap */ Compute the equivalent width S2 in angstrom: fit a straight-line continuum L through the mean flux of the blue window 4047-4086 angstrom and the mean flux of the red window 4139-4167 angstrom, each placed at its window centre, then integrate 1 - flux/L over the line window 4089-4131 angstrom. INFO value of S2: 7.4 angstrom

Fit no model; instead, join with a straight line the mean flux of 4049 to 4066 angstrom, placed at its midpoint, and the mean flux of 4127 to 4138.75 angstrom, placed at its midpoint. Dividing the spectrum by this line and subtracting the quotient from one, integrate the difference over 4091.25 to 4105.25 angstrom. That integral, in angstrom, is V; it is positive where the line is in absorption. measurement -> 4.9 angstrom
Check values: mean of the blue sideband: 11.3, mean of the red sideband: 10.6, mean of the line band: 7.06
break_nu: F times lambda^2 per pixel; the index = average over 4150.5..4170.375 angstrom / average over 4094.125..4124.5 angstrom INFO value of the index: 1.3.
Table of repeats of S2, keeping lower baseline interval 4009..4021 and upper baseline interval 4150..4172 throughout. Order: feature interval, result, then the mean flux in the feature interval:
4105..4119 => 1.8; 9.67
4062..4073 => 0.8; 10.5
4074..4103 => 5.3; 9.2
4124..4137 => 0.9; 10.3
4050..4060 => 0.0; 11.3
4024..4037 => 0.3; 11.2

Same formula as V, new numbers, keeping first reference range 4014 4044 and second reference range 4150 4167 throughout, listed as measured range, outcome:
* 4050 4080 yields 1.1 angstrom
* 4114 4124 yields 0.5 angstrom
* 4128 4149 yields 1.0 angstrom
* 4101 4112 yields 3.4 angstrom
